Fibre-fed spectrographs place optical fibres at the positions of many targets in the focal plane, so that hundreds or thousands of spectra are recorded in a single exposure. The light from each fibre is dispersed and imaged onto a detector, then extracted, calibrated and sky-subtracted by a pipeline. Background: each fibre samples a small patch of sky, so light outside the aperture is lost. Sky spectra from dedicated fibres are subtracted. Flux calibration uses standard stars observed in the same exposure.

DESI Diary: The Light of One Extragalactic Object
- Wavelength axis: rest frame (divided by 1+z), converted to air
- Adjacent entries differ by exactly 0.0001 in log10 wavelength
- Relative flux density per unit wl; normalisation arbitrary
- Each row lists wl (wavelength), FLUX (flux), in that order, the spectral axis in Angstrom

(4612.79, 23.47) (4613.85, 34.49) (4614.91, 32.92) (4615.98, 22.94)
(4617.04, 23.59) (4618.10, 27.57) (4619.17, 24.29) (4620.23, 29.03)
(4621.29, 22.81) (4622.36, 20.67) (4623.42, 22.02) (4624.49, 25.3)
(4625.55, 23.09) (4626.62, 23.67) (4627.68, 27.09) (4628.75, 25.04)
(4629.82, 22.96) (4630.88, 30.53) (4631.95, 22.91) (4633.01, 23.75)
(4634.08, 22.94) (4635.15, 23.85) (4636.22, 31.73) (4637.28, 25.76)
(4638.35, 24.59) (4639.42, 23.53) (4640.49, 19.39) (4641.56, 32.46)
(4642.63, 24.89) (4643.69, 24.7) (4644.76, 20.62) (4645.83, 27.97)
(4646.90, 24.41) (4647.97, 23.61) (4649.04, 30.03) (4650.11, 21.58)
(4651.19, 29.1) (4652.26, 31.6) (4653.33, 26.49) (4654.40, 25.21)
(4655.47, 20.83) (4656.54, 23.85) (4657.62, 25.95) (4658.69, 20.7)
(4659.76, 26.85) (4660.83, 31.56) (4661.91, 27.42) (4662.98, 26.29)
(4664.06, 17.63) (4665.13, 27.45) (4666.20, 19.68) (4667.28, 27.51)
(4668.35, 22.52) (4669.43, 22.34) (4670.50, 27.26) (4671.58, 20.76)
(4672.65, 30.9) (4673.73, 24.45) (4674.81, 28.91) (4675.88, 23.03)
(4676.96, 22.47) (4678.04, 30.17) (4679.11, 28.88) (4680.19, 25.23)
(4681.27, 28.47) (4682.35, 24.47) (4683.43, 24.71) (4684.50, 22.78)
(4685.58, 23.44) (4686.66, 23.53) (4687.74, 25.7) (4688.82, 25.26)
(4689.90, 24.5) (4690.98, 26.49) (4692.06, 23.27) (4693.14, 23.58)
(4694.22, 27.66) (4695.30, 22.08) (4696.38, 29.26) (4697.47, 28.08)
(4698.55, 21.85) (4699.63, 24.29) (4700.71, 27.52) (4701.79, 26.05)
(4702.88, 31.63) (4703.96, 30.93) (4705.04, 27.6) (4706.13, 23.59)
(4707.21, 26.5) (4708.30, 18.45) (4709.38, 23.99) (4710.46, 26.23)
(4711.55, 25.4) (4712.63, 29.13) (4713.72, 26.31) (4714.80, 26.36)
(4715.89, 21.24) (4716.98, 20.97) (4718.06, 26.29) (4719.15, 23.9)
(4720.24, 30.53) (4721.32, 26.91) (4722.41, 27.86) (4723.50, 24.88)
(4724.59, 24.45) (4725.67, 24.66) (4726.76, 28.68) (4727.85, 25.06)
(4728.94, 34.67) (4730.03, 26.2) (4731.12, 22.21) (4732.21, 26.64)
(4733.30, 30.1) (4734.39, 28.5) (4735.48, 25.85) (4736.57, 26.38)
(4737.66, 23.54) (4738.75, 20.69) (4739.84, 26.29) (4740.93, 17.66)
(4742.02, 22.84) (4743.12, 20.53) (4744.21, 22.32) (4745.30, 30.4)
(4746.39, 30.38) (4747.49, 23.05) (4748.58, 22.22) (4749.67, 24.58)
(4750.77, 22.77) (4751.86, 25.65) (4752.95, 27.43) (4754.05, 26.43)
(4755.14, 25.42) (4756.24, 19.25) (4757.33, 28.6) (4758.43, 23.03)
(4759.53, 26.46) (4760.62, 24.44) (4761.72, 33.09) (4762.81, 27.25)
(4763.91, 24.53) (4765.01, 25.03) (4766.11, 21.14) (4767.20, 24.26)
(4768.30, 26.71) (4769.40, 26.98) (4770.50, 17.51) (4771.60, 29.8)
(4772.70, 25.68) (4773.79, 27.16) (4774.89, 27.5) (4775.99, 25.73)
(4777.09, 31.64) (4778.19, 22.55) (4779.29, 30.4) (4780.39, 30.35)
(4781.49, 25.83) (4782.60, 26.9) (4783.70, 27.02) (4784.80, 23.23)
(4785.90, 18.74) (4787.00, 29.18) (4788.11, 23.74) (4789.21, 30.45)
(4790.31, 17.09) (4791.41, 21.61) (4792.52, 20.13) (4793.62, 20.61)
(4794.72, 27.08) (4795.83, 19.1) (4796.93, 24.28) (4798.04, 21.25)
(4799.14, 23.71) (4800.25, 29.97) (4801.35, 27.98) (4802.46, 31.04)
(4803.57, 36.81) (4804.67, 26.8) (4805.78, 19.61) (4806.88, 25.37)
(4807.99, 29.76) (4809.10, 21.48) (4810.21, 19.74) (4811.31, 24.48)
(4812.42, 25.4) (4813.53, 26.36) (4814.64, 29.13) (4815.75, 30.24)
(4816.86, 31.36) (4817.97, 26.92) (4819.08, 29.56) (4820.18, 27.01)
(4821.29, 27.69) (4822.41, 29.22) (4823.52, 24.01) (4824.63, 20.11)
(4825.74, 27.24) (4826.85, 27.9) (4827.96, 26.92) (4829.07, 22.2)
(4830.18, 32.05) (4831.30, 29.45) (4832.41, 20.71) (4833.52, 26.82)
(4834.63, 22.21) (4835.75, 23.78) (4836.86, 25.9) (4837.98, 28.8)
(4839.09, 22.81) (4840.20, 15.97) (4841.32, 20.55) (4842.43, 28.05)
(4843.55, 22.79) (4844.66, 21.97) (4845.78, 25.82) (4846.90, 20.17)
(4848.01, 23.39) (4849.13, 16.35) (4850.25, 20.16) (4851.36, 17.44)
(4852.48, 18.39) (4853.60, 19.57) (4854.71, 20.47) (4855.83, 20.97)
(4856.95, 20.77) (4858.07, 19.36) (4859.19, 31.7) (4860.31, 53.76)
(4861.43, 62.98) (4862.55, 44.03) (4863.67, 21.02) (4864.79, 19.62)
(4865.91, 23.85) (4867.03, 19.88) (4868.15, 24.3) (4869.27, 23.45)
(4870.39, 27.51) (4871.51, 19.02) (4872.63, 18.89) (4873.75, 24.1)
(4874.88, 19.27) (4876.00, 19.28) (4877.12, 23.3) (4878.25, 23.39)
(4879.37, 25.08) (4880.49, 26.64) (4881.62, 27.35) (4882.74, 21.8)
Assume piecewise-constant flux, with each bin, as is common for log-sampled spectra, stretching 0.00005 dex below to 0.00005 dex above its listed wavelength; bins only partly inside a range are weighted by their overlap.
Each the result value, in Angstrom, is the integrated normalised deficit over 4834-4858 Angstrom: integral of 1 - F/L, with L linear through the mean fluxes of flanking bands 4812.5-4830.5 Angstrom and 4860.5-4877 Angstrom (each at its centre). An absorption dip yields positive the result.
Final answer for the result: 4.72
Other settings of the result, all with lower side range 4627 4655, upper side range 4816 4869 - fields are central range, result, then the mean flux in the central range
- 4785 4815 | 1.0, 24.8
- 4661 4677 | 0.5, 24.8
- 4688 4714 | -0.2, 25.8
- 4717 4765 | 0.1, 25.6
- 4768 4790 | -0.5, 26.2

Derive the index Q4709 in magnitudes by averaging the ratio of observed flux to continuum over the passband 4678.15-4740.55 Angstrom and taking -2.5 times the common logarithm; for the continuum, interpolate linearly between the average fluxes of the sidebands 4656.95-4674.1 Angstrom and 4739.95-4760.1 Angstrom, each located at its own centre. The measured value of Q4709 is -0.05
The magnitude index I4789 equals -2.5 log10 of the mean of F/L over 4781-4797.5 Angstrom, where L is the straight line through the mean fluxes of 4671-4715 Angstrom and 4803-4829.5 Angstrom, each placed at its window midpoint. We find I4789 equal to 0.12 mag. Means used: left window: 25.7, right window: 26.5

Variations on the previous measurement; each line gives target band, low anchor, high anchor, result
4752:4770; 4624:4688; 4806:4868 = 0.00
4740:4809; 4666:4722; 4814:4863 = 0.03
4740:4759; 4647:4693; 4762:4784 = 0.08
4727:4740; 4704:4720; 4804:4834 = -0.05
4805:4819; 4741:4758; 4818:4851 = -0.06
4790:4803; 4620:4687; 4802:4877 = 0.07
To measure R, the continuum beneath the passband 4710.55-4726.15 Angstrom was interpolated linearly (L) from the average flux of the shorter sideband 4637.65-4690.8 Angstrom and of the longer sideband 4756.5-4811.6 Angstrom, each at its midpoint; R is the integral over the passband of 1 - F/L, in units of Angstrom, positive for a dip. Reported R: -0.21 Angstrom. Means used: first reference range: 25.2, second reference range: 25.4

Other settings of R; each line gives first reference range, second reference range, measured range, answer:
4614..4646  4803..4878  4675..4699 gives -0.08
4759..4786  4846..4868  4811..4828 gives -0.72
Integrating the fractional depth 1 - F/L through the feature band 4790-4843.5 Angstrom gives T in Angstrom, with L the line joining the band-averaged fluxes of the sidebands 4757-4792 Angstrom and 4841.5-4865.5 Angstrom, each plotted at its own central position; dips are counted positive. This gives 1.1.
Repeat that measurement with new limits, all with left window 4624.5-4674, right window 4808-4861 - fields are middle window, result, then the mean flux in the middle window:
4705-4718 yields 0.26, 24.6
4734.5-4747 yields 0.33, 24.4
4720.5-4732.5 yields -0.75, 26.7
